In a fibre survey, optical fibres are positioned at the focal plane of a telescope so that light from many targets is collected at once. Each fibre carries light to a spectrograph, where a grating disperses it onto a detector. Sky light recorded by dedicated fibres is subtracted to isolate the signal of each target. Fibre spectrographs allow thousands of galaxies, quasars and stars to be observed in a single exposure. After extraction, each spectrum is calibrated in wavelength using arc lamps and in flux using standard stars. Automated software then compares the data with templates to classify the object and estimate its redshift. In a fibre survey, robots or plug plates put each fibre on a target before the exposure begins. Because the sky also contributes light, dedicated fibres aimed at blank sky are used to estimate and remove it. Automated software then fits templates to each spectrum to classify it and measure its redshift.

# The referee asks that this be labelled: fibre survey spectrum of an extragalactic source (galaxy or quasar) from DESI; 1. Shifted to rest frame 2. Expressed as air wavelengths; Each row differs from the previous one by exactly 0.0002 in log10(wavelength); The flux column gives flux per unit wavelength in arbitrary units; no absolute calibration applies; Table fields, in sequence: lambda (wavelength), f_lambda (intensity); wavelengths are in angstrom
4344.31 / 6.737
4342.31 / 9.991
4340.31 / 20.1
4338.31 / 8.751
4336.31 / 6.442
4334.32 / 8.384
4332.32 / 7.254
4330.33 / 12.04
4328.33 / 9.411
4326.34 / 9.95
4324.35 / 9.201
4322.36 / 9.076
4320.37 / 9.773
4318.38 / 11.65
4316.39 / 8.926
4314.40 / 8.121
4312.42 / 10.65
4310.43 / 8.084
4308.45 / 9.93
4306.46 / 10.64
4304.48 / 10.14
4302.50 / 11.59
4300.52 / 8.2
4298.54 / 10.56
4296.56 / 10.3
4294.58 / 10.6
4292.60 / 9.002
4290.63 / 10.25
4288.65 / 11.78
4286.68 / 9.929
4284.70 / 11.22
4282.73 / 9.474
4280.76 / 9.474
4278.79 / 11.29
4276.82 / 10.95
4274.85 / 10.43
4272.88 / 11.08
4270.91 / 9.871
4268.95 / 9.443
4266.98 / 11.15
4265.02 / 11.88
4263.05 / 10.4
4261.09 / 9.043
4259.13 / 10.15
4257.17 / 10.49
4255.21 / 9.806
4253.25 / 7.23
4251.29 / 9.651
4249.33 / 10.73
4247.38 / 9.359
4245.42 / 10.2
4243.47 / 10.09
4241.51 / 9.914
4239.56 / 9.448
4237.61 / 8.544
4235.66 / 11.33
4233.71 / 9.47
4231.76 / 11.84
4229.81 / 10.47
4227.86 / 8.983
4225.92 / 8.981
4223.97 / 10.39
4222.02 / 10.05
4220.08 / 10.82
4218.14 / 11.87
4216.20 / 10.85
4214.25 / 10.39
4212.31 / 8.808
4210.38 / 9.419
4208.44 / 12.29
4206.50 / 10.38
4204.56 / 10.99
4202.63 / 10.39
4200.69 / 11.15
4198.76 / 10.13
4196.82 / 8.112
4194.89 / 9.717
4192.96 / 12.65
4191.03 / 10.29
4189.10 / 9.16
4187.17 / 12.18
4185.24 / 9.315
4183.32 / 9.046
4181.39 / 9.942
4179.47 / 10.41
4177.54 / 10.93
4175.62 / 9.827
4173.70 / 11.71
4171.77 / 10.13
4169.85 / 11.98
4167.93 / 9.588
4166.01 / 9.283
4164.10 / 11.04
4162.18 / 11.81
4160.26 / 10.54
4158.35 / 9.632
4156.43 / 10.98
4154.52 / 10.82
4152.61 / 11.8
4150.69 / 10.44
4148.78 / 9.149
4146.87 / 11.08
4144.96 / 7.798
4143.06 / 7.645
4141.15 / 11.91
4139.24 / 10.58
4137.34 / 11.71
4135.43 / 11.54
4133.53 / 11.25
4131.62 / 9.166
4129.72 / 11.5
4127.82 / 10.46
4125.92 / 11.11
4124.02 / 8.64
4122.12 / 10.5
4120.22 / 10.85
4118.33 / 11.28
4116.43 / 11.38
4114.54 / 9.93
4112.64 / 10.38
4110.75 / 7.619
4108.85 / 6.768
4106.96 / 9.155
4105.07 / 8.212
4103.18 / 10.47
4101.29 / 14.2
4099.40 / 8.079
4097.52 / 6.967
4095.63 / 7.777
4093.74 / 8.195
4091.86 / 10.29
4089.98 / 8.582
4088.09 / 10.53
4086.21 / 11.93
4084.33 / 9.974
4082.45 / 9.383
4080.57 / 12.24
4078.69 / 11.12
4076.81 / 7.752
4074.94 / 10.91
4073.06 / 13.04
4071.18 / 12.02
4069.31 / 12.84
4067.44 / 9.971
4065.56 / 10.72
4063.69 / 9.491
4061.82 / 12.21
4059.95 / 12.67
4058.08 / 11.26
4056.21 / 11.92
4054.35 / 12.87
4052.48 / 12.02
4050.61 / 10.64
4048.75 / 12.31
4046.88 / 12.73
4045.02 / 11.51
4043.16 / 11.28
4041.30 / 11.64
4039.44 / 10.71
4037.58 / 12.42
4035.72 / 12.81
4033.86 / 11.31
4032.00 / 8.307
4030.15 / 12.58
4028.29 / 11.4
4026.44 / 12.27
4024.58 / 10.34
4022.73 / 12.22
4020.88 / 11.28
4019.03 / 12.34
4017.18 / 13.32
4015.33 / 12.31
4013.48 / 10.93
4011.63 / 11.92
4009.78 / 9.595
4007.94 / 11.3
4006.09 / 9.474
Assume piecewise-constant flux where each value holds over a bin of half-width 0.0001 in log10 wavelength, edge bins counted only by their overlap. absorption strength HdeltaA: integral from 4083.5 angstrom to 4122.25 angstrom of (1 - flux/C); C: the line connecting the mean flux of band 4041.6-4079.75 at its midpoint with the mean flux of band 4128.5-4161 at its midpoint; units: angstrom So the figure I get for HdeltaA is 4.6 angstrom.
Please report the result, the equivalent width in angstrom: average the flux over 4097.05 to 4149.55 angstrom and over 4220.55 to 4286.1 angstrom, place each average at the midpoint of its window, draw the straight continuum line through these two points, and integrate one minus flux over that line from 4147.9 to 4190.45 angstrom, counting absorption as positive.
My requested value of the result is -1.7 angstrom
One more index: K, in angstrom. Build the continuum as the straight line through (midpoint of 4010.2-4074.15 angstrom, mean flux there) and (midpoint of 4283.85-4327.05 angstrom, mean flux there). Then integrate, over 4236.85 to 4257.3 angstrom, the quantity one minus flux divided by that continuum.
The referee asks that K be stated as 1.6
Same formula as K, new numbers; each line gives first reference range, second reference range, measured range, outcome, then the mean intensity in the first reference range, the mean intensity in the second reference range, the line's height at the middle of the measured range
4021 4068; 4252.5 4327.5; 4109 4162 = 3.10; 11.5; 10.1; 11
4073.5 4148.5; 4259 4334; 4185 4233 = -1.78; 9.99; 10.1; 10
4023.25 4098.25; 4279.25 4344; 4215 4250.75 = 0.46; 11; 10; 10.3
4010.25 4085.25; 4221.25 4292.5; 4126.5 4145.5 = 0.82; 11.5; 10.1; 10.9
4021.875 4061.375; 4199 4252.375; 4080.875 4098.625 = 3.03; 11.7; 10.2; 11.3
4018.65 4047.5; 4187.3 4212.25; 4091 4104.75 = 2.15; 11.5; 10.4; 11.1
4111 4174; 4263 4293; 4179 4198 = 0.76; 10.5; 10.5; 10.5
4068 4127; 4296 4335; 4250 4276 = -0.74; 10.1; 9.7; 9.79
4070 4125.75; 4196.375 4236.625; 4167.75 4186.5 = -0.21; 9.96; 10.4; 10.2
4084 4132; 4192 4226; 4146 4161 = -0.71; 9.77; 10.4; 10.1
